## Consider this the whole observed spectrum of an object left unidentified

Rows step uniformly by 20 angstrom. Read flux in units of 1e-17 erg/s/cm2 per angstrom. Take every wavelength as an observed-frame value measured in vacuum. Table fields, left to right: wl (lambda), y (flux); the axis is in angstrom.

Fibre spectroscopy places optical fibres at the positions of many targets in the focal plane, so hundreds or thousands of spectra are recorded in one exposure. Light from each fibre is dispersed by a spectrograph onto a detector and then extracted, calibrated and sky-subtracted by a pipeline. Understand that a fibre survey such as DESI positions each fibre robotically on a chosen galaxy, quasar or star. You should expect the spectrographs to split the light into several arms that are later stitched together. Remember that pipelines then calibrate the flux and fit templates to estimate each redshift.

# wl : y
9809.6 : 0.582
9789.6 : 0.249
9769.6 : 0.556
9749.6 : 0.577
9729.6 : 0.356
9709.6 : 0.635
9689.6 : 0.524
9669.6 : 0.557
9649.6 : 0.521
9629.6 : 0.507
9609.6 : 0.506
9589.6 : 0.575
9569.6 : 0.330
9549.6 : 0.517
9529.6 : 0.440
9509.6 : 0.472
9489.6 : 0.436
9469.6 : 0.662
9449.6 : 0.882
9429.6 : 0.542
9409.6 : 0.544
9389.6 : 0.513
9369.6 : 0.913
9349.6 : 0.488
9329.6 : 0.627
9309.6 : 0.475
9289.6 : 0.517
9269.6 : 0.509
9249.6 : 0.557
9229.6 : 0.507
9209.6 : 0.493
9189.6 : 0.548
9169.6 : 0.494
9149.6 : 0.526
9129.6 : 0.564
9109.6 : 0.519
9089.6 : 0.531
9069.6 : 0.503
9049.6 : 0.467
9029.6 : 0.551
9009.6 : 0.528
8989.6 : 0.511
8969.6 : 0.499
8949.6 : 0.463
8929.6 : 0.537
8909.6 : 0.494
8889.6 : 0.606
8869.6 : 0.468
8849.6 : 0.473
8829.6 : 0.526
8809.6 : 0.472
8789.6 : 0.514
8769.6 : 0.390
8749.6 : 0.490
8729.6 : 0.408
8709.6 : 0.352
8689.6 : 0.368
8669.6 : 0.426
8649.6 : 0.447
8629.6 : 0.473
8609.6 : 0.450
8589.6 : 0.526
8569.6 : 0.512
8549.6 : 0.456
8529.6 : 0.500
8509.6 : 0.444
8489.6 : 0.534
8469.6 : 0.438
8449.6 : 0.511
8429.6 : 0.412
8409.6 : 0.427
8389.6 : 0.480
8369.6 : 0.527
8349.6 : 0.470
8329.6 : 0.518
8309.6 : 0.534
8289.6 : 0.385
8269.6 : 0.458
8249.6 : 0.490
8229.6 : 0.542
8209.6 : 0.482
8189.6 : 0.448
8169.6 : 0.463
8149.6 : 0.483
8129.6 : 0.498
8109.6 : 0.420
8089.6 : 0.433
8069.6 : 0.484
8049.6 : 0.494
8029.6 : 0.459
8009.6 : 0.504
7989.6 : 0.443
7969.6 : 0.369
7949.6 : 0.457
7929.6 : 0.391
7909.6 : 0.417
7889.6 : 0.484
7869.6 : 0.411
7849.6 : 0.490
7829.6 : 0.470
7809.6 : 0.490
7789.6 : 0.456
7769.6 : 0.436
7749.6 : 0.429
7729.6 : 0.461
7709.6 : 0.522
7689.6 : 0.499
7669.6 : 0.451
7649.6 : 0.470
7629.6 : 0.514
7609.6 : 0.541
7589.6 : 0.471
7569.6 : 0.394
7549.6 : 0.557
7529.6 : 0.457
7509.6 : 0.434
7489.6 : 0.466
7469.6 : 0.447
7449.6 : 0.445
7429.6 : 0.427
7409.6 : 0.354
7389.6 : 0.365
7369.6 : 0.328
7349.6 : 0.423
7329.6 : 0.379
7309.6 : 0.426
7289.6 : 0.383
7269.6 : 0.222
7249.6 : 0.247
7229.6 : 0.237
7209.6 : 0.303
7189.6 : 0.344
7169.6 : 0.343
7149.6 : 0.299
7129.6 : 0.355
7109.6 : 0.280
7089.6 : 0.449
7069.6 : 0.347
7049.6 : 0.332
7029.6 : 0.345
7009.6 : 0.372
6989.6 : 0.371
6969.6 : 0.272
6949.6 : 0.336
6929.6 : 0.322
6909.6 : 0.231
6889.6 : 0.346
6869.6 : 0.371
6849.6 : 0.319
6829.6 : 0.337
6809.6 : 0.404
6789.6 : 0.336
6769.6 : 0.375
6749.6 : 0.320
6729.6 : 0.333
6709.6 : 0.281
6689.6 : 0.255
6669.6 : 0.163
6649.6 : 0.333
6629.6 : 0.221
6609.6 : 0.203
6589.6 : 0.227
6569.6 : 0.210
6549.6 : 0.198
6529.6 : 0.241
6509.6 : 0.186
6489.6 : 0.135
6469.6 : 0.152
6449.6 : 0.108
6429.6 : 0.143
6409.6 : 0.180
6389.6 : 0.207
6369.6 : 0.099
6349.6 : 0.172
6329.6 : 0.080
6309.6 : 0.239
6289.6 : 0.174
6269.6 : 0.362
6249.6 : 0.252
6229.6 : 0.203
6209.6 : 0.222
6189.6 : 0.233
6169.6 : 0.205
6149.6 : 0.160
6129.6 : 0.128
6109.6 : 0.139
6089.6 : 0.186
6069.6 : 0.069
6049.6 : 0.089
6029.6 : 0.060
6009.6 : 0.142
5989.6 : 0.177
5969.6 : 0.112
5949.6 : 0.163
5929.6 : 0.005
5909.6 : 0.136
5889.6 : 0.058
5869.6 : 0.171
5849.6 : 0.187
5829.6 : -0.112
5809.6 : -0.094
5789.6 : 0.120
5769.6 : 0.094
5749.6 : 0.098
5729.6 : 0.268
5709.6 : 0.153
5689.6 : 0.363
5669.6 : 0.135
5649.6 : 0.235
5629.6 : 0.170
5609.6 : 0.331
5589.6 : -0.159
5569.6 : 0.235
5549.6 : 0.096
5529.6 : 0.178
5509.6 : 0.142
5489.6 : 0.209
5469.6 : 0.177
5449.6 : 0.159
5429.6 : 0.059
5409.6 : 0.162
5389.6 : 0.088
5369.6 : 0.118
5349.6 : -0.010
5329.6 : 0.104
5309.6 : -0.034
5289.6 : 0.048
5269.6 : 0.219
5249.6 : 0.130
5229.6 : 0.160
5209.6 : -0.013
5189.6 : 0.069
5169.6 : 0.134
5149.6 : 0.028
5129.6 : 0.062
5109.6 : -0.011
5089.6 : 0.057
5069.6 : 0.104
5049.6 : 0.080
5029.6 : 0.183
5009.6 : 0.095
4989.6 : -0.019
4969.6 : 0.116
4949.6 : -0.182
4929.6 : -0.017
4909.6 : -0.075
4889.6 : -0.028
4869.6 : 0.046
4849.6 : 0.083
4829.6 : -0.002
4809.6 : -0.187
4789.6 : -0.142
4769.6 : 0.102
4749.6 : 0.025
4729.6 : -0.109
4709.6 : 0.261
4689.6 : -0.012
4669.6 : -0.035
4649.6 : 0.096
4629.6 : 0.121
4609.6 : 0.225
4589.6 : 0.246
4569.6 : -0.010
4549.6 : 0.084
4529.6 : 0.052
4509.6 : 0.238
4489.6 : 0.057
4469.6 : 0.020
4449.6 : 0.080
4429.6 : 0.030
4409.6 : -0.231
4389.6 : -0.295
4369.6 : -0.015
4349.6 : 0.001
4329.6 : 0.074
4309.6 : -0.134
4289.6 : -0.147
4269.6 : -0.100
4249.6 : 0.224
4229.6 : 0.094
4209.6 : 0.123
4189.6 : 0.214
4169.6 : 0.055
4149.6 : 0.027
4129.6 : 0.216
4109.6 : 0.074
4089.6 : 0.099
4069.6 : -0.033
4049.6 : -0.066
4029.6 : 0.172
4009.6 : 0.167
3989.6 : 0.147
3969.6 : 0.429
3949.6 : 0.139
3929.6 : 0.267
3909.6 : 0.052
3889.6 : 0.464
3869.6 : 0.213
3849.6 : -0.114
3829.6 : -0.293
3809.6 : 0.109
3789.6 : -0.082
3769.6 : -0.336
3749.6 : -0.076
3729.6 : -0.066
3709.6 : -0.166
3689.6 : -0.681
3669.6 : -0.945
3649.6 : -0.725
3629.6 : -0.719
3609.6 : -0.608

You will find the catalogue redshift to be 0.68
